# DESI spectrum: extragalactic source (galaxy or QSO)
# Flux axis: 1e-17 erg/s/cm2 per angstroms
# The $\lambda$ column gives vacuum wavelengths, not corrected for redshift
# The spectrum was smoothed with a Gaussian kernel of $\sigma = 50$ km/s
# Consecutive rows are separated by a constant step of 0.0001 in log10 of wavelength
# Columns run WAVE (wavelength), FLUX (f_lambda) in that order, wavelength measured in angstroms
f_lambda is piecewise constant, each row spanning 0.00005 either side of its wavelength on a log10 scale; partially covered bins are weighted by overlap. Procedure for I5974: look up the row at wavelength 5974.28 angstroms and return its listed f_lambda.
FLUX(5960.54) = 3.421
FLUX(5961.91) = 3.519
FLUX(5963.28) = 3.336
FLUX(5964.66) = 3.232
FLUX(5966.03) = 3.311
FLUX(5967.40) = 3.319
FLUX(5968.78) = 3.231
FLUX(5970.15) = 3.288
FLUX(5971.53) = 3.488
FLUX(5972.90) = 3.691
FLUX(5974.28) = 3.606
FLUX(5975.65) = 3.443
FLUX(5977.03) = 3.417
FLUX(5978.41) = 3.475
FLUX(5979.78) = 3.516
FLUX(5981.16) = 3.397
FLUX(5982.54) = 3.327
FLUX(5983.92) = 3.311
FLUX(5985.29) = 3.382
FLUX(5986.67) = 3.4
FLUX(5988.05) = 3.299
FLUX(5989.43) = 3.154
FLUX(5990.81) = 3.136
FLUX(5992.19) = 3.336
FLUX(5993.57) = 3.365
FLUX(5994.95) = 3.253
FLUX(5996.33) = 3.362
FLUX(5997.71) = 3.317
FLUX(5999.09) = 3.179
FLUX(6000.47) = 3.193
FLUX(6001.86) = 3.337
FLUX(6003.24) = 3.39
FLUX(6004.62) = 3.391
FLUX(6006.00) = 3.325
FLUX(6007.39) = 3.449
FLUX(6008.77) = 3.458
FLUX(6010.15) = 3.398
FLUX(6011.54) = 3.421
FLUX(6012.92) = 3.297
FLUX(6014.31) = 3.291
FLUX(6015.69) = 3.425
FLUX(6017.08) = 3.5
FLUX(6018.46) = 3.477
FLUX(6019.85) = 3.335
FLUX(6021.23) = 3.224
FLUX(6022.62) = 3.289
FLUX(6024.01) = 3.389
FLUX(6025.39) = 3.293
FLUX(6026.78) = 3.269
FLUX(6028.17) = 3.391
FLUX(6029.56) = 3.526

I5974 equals 3.606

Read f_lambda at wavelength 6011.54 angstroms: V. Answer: 3.421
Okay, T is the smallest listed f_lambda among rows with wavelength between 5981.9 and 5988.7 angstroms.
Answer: 3.299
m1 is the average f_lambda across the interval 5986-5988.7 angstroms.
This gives 3.35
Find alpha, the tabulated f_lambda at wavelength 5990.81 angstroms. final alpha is 3.136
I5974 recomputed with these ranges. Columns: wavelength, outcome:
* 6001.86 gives 3.337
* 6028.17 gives 3.391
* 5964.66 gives 3.232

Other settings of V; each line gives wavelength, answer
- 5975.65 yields 3.443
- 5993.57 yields 3.365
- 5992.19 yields 3.336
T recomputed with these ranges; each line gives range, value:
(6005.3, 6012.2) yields 3.325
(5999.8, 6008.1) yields 3.193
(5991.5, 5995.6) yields 3.253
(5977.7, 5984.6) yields 3.311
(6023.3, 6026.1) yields 3.293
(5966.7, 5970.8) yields 3.231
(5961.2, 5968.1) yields 3.232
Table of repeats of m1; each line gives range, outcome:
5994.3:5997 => 3.31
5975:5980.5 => 3.46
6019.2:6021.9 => 3.29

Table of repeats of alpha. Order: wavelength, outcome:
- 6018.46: 3.477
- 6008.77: 3.458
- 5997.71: 3.317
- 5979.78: 3.516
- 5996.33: 3.362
